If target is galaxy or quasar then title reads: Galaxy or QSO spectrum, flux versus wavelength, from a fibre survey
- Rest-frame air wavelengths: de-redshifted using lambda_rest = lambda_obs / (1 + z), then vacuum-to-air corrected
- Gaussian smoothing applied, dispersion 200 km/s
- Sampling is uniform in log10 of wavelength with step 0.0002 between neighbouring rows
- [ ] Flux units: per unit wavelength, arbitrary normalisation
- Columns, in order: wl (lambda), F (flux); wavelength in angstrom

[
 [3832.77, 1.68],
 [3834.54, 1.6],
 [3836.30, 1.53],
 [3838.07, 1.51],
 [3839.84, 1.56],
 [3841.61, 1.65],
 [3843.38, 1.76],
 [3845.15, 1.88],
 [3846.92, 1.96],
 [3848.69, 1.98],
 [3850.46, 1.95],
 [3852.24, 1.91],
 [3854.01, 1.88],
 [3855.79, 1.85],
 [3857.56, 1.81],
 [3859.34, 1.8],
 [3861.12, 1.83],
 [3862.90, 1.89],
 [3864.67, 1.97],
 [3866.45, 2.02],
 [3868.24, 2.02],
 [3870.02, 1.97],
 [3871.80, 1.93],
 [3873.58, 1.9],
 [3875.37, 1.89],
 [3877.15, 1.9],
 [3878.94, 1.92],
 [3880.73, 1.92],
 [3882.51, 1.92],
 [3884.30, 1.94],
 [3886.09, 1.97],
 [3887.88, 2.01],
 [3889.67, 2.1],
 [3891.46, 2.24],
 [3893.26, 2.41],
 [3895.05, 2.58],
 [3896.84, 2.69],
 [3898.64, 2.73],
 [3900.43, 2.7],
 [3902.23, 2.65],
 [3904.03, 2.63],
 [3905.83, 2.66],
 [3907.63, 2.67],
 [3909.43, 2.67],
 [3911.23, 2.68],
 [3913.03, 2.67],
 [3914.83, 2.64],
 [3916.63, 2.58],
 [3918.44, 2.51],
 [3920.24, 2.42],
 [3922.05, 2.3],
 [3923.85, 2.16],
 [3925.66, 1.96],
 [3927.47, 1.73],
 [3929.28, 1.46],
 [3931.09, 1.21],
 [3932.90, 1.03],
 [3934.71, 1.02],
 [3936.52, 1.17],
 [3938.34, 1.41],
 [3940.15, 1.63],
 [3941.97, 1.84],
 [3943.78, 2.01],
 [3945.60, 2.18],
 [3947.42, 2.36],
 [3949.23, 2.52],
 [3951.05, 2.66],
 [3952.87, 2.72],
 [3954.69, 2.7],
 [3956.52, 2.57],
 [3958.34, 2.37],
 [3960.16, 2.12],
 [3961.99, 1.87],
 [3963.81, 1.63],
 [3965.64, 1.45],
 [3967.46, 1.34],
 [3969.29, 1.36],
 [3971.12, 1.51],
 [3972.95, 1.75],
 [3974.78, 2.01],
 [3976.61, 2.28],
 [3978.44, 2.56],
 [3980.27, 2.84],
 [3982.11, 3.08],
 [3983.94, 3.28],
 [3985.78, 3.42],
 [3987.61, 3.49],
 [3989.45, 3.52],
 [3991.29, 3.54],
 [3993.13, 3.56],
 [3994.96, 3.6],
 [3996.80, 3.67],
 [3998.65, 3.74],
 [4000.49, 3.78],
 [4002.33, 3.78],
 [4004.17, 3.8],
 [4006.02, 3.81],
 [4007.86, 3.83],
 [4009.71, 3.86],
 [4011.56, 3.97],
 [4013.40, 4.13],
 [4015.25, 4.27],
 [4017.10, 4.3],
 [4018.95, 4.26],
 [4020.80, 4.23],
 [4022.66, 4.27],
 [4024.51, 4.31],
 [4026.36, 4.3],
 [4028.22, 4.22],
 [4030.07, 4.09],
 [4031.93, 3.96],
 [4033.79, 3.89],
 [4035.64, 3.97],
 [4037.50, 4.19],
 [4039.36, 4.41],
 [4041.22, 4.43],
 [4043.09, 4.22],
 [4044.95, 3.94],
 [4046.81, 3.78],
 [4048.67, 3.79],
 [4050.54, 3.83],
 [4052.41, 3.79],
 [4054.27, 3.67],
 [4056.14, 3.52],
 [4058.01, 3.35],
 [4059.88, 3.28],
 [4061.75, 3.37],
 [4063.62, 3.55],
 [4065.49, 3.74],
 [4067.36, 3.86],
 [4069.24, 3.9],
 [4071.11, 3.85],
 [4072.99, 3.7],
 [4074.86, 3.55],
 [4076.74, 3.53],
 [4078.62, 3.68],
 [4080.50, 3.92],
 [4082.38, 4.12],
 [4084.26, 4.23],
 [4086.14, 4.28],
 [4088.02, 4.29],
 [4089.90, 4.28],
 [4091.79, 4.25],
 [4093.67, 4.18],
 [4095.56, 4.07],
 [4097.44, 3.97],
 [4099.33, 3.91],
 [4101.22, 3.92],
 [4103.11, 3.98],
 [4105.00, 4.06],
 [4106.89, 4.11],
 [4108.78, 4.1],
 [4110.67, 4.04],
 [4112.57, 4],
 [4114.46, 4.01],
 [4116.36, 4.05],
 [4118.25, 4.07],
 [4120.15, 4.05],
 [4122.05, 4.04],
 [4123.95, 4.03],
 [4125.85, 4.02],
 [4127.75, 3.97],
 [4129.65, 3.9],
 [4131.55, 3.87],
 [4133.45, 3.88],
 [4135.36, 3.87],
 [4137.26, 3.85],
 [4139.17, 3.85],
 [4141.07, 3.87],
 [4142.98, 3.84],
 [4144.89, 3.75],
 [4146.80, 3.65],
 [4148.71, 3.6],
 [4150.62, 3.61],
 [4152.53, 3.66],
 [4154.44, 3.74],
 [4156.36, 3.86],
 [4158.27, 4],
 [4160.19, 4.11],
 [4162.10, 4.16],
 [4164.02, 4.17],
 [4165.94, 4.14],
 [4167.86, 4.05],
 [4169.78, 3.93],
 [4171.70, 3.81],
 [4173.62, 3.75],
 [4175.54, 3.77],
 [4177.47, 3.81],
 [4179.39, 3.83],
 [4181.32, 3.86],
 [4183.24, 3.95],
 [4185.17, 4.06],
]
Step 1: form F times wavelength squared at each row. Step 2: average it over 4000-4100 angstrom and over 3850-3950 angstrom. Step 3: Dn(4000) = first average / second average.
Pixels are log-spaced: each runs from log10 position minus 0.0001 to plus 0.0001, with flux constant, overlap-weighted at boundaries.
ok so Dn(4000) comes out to 2.05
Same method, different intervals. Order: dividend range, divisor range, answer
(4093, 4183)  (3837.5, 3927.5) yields 2.08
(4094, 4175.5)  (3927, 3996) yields 1.91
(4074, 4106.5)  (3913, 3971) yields 2.20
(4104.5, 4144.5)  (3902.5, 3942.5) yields 2.14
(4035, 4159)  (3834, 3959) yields 2.08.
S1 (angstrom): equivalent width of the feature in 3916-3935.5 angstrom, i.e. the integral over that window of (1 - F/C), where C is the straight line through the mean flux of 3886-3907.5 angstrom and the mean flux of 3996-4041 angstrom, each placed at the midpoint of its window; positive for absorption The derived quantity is 6.8 angstrom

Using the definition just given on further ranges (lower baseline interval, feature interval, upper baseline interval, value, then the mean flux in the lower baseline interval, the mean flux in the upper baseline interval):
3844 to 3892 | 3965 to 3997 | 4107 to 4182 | 1.07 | 1.94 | 3.91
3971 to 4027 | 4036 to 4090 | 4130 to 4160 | -3.04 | 3.54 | 3.8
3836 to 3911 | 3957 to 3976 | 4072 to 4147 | 7.08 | 2.08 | 3.97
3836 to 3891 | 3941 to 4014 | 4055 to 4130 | 2.97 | 1.88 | 3.92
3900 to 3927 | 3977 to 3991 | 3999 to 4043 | 1.57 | 2.51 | 4.09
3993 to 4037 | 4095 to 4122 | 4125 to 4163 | -0.92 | 3.99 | 3.85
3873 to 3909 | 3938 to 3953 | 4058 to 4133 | 3.20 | 2.28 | 3.93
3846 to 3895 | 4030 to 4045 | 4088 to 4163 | -3.95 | 1.97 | 3.96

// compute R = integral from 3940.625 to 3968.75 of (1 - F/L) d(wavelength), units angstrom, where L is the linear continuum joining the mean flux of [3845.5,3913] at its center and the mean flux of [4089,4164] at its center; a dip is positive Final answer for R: 5.9 angstrom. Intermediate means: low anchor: 2.16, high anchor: 3.96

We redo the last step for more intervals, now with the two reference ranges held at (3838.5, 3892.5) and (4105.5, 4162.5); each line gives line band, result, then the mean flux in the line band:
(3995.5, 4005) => -2.70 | 3.75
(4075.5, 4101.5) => -3.38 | 4.04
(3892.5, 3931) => -3.14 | 2.43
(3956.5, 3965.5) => 2.10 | 2.01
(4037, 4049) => -3.29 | 4.12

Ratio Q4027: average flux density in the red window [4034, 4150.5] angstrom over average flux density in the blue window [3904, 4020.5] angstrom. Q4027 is 1.48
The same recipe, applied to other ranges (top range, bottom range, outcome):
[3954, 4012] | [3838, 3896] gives 1.48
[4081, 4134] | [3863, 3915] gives 1.79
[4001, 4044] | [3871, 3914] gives 1.78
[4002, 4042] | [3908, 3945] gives 2.09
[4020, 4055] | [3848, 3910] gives 1.90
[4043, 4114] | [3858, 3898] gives 1.90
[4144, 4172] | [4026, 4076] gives 1.01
